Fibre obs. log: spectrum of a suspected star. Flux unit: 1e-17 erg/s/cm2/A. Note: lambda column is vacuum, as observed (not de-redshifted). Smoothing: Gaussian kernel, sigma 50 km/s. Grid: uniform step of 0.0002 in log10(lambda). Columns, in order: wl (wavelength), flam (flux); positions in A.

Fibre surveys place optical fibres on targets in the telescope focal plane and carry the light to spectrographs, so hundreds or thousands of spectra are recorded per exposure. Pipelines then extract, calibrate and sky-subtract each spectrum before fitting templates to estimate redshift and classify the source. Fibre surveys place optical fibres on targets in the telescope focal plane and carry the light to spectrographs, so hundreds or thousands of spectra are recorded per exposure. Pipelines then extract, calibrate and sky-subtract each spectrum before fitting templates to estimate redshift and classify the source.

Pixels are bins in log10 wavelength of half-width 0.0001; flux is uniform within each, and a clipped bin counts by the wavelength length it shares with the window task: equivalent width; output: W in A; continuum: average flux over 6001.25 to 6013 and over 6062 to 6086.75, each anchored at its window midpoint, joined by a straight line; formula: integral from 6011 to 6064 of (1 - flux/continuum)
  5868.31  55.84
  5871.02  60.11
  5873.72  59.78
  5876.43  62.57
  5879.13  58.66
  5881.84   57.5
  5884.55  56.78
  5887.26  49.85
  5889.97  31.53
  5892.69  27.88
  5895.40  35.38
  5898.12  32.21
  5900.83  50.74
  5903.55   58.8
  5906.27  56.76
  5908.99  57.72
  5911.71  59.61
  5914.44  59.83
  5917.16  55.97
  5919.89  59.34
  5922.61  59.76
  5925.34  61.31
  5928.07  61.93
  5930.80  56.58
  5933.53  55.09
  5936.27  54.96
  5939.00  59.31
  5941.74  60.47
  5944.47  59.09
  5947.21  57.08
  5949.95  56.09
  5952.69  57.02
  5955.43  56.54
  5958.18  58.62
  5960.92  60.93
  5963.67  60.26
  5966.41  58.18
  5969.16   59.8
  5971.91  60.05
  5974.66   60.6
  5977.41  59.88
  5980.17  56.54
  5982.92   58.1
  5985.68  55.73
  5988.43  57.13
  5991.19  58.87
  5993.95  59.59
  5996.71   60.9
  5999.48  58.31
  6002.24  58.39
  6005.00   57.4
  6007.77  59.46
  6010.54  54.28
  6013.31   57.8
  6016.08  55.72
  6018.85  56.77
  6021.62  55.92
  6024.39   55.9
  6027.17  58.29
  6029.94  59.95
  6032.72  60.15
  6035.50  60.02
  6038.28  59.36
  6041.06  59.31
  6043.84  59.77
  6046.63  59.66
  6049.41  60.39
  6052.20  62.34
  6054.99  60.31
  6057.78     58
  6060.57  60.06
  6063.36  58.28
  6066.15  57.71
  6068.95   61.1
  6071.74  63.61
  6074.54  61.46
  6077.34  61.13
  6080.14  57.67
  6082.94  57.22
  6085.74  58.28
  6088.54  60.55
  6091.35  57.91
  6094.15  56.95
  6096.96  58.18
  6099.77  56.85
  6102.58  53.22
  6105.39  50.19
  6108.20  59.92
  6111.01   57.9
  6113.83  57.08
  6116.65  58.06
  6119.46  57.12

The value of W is -0.3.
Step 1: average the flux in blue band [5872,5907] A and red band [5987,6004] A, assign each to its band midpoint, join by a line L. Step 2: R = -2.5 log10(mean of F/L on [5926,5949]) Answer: -0.09 mag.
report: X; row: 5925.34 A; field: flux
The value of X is 61.31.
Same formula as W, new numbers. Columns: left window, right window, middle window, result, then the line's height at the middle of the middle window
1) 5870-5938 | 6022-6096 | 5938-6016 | -2.86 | 56.3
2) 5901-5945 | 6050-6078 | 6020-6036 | 0.42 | 59.8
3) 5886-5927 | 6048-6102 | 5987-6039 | -1.90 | 56.1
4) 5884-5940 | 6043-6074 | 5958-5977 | -1.56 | 55.3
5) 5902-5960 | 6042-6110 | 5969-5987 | -0.07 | 58.4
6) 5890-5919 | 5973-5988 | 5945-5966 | -1.16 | 55.1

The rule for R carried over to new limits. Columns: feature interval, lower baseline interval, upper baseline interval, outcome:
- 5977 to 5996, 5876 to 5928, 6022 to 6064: -0.03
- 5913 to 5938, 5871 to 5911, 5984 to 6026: -0.12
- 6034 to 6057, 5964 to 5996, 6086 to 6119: -0.04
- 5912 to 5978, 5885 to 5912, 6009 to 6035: -0.17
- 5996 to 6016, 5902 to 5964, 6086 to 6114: 0.00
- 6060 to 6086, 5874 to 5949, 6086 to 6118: -0.06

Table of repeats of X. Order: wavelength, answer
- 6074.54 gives 61.46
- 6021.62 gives 55.92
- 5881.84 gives 57.5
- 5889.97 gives 31.53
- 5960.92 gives 60.93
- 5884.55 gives 56.78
